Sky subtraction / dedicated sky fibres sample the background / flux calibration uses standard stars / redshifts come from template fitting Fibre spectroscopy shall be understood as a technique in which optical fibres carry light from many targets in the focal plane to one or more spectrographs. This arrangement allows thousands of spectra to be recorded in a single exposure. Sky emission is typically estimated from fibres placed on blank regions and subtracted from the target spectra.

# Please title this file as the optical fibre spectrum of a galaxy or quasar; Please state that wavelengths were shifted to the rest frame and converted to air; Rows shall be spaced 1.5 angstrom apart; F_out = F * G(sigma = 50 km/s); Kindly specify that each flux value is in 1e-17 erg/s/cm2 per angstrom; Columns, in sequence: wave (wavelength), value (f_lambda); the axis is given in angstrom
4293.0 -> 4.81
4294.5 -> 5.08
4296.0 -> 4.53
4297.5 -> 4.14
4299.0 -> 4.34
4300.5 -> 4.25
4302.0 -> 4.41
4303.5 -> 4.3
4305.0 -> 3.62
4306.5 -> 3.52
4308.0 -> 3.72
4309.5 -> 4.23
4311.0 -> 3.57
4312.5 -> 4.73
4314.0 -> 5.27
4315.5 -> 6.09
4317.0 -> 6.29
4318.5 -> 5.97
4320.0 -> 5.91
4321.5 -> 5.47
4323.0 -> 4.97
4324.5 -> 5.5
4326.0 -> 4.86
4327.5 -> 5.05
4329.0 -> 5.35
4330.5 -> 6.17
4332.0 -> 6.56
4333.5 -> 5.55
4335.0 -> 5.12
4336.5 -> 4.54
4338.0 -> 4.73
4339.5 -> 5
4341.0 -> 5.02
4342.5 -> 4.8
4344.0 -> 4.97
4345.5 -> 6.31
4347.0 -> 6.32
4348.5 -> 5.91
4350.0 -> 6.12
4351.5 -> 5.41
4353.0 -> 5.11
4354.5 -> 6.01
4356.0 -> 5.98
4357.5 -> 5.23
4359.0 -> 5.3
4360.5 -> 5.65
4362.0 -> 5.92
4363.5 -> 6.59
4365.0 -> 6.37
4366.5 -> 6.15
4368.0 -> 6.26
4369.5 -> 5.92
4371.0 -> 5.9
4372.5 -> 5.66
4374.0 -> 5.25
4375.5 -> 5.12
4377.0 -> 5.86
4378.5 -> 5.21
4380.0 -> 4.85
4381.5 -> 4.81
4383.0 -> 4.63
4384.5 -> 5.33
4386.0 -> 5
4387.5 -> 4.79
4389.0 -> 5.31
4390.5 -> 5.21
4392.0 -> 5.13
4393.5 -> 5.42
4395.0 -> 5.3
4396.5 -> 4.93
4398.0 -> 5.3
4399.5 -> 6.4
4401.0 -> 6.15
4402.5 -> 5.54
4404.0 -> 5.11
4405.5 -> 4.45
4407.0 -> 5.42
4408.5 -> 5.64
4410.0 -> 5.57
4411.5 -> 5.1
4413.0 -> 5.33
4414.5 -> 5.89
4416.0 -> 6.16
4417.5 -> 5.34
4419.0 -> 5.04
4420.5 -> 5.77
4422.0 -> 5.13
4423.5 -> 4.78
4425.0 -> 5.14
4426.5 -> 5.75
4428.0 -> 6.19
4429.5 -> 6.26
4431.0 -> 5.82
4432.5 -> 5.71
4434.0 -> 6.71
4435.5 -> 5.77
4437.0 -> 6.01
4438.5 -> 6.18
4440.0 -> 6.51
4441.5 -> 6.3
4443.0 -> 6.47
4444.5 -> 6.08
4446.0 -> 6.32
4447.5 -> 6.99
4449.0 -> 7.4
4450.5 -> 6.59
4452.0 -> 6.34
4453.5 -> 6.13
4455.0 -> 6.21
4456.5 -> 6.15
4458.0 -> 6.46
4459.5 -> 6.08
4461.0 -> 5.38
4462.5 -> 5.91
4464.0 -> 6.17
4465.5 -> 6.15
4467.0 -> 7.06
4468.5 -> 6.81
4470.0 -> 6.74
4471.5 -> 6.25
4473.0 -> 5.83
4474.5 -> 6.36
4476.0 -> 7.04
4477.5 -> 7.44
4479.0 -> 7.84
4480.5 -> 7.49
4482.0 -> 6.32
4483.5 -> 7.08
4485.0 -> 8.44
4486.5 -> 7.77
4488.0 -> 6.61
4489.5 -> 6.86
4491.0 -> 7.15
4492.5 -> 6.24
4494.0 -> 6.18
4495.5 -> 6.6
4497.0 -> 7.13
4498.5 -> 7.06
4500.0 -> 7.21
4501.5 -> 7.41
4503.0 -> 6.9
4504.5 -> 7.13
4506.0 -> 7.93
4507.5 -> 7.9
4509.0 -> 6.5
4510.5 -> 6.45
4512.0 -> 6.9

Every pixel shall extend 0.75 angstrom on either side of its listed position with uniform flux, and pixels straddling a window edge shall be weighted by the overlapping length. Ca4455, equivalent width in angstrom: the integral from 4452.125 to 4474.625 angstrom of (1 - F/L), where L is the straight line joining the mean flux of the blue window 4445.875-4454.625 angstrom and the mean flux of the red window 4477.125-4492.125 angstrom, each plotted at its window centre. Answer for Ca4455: 2.1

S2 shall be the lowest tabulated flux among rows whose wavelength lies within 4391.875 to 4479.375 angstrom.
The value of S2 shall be 4.45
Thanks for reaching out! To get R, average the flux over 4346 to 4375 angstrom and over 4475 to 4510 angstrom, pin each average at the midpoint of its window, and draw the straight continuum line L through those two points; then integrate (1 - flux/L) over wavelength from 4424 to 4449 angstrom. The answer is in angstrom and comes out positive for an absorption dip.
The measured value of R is 1.6 angstrom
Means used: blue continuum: 5.84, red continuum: 7.13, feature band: 6.16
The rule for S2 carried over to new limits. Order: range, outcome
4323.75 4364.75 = 4.54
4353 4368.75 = 5.11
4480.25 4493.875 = 6.24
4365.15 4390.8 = 4.63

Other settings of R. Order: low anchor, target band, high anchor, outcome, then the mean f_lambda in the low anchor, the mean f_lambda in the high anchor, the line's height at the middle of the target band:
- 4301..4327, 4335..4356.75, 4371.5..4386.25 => -1.8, 4.84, 5.19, 5.01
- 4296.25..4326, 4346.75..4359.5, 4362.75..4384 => -0.9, 4.75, 5.61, 5.33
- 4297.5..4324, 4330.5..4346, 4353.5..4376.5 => 0.0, 4.73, 5.81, 5.28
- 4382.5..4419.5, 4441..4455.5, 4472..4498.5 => -0.6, 5.35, 6.96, 6.25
